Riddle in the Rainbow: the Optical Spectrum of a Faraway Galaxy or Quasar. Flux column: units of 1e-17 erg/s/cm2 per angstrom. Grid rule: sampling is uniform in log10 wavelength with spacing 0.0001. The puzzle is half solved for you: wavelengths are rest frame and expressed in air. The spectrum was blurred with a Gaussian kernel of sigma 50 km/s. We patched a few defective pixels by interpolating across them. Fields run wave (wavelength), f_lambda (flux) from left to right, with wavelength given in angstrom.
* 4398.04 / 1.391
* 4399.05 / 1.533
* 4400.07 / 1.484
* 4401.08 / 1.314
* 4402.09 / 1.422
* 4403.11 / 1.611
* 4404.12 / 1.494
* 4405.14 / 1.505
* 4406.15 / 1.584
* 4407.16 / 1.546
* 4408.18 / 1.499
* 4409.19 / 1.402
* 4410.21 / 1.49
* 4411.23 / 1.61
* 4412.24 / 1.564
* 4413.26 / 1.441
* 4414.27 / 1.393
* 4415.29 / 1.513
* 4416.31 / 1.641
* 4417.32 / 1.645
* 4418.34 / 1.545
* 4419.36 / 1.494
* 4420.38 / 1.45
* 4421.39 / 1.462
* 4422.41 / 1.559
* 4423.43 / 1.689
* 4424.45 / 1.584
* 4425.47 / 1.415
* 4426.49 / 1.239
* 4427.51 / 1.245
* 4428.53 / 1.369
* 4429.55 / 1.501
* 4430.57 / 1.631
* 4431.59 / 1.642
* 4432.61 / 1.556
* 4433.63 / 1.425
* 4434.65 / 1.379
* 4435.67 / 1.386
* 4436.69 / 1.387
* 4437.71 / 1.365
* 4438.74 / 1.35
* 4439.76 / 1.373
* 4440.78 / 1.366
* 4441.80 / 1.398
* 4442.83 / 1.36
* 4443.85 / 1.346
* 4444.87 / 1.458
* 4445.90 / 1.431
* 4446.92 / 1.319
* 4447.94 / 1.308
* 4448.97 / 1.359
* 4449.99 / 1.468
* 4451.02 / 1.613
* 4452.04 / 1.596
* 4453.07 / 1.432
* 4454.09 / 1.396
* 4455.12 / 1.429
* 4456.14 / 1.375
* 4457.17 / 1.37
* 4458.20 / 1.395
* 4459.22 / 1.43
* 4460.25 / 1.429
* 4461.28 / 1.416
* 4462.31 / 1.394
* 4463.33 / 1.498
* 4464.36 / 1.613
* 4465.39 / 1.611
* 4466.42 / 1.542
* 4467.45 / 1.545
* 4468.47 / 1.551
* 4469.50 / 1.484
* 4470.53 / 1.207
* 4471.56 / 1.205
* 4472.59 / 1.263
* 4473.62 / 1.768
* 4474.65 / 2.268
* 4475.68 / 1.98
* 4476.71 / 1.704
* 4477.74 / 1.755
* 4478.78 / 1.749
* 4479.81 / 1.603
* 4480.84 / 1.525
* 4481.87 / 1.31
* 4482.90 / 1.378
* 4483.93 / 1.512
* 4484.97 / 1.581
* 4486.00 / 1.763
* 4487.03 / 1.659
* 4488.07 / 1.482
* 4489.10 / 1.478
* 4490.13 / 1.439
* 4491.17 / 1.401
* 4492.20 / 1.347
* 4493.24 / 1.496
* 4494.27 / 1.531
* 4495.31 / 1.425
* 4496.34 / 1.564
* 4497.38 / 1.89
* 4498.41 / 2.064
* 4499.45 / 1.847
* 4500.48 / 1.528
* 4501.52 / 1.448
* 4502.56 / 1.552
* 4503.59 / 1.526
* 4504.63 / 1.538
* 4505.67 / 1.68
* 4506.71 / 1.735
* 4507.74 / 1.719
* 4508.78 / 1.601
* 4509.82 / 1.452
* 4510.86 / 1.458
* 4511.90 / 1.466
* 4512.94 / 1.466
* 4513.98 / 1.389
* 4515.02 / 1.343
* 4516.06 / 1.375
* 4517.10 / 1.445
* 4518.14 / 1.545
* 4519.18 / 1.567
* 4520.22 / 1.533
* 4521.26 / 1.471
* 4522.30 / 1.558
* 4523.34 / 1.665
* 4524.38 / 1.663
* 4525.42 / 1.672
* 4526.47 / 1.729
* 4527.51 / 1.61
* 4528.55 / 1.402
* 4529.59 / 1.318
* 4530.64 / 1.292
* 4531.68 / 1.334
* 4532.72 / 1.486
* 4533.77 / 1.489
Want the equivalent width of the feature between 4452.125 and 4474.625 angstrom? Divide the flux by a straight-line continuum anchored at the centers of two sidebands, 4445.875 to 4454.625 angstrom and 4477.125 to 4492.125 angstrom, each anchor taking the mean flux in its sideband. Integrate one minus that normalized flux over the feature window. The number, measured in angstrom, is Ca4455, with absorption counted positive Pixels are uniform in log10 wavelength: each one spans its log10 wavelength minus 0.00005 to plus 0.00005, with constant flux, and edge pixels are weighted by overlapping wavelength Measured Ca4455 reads 0.16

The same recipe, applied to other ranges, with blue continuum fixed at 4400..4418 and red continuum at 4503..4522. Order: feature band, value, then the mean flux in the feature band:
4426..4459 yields 2.1 angstrom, 1.42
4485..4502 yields -0.8 angstrom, 1.59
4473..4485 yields -1.3 angstrom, 1.68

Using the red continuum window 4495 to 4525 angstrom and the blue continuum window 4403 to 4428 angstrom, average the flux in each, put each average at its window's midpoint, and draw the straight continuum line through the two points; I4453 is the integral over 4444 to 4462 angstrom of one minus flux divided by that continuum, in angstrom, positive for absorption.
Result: 1.3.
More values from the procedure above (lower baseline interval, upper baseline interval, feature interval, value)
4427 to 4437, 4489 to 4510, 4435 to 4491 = 1.0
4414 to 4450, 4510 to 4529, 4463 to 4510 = -2.9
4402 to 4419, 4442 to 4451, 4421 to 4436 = -0.1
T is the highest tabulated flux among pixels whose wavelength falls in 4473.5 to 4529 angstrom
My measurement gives 2.268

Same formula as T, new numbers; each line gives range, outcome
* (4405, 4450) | 1.689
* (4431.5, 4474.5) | 1.768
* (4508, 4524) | 1.665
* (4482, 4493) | 1.763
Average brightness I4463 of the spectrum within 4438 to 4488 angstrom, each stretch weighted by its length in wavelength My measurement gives 1.5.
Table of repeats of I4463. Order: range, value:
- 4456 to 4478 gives 1.54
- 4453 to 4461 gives 1.41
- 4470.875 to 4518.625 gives 1.57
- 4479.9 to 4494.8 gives 1.5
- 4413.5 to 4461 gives 1.45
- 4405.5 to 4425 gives 1.53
